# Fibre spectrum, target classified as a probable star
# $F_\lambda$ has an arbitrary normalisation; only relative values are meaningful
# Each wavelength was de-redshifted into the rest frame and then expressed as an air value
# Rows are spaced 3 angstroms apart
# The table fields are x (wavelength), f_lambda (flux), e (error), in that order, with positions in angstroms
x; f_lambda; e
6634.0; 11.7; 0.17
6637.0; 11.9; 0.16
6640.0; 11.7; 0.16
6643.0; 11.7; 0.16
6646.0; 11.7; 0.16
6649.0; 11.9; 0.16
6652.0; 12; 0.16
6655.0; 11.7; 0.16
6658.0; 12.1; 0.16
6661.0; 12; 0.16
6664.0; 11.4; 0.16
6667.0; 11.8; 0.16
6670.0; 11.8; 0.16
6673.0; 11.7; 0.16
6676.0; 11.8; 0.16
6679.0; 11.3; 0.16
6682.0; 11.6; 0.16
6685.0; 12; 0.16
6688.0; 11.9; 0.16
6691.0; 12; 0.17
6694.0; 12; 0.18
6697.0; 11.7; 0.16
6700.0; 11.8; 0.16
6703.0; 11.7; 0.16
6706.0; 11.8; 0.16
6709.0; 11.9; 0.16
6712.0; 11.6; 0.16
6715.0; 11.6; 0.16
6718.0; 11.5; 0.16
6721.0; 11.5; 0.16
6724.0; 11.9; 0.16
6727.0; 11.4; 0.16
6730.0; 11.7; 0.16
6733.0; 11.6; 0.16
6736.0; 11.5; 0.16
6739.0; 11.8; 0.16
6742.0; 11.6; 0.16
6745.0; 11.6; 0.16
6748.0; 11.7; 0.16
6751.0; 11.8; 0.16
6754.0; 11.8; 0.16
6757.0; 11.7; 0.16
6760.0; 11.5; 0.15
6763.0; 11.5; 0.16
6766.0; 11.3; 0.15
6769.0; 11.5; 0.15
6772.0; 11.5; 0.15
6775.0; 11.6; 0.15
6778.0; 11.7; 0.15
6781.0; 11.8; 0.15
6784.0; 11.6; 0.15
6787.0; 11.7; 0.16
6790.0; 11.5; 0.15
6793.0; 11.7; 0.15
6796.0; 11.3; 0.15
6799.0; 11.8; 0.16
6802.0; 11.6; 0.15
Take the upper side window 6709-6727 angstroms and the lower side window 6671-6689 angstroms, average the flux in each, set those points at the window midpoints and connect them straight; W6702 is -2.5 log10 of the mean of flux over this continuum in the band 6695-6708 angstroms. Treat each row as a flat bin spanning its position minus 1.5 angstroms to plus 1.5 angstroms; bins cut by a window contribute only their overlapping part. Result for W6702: -0.01 mag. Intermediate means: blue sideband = 11.7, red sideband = 11.6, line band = 11.8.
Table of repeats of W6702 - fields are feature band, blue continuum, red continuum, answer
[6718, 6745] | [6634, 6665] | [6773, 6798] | 0.01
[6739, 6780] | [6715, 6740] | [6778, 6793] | 0.00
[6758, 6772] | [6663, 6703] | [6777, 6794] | 0.02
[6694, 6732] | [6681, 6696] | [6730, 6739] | 0.01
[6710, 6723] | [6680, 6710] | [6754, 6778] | 0.02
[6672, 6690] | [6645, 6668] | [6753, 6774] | 0.00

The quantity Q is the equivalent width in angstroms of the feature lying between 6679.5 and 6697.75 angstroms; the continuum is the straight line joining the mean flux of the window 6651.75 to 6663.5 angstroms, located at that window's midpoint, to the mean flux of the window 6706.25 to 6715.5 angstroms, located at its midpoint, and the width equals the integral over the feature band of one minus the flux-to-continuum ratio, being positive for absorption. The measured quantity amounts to -0.1 angstroms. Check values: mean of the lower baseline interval 11.9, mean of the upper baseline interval 11.7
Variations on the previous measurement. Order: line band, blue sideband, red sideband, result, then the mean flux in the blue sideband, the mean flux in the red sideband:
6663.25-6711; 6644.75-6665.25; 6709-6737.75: -0.2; 11.8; 11.6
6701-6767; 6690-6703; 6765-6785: 0.4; 11.9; 11.6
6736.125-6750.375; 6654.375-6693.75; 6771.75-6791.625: 0.0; 11.8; 11.6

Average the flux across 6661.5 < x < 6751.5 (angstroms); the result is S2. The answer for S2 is 11.7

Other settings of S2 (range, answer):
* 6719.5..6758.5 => 11.7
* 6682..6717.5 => 11.8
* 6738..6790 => 11.6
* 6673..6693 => 11.8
